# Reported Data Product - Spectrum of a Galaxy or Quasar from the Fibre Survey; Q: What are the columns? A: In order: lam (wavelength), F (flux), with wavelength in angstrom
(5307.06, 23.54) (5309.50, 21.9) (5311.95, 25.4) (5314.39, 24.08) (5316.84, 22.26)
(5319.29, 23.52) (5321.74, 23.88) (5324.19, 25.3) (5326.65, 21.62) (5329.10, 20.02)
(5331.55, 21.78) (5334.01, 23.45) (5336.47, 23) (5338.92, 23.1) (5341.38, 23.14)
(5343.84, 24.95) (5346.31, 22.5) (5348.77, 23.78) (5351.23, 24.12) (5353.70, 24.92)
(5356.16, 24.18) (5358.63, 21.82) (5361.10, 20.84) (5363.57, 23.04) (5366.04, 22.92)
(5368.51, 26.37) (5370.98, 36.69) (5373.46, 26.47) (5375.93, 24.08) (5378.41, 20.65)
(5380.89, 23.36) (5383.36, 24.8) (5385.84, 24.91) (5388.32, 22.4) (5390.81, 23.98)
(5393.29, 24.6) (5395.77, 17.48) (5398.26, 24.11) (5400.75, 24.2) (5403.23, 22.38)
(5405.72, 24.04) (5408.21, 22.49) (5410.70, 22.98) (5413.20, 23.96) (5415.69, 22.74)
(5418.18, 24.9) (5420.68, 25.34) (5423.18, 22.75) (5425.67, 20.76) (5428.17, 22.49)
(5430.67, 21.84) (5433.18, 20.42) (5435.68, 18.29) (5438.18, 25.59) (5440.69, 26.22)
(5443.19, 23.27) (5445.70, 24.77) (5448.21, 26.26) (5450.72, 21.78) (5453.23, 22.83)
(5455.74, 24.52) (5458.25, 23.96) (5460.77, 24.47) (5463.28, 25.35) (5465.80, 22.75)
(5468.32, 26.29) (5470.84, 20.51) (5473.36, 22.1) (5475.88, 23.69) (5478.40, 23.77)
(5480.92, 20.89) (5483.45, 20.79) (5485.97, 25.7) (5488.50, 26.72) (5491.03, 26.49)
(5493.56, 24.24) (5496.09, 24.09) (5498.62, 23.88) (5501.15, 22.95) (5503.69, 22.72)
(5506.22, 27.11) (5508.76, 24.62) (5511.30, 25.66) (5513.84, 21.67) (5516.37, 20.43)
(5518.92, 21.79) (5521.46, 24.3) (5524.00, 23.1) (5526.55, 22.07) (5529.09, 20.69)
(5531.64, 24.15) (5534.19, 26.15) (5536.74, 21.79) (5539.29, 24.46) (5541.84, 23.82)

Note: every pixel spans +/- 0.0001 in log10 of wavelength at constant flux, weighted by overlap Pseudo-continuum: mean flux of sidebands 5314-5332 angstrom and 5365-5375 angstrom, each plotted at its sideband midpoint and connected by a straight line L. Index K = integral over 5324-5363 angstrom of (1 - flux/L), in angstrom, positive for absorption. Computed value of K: 3.24 angstrom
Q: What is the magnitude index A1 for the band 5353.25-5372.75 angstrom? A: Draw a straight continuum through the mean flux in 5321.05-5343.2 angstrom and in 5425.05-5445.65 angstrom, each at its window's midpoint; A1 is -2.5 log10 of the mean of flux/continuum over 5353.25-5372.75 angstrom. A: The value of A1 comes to -0.11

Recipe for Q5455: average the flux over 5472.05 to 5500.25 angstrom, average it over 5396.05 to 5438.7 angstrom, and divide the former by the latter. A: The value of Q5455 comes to 1.0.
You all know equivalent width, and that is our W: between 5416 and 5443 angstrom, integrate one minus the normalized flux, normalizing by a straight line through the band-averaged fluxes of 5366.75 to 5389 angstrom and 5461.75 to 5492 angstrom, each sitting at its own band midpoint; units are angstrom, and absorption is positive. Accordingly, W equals 1.90 angstrom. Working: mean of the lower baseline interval 25.5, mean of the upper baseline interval 23.7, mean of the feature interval 22.9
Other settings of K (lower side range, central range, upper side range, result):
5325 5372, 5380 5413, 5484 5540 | 0.75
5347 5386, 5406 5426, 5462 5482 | 0.43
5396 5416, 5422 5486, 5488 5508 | 2.18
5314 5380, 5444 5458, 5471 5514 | -0.07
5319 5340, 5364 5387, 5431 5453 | -2.51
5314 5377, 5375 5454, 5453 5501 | 2.44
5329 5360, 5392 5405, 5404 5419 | 0.44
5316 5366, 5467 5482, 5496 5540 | 0.26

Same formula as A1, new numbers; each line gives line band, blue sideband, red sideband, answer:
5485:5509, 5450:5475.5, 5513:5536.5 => -0.08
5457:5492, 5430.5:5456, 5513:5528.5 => -0.05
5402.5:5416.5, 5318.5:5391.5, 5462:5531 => 0.03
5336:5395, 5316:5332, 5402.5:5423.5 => -0.05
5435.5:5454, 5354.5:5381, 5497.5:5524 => 0.00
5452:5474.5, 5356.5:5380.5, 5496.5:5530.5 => 0.00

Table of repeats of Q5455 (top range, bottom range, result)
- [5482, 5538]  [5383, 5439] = 1.03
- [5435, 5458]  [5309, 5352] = 1.03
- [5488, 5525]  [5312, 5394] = 1.00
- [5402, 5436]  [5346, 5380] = 0.92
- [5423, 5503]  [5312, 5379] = 0.98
